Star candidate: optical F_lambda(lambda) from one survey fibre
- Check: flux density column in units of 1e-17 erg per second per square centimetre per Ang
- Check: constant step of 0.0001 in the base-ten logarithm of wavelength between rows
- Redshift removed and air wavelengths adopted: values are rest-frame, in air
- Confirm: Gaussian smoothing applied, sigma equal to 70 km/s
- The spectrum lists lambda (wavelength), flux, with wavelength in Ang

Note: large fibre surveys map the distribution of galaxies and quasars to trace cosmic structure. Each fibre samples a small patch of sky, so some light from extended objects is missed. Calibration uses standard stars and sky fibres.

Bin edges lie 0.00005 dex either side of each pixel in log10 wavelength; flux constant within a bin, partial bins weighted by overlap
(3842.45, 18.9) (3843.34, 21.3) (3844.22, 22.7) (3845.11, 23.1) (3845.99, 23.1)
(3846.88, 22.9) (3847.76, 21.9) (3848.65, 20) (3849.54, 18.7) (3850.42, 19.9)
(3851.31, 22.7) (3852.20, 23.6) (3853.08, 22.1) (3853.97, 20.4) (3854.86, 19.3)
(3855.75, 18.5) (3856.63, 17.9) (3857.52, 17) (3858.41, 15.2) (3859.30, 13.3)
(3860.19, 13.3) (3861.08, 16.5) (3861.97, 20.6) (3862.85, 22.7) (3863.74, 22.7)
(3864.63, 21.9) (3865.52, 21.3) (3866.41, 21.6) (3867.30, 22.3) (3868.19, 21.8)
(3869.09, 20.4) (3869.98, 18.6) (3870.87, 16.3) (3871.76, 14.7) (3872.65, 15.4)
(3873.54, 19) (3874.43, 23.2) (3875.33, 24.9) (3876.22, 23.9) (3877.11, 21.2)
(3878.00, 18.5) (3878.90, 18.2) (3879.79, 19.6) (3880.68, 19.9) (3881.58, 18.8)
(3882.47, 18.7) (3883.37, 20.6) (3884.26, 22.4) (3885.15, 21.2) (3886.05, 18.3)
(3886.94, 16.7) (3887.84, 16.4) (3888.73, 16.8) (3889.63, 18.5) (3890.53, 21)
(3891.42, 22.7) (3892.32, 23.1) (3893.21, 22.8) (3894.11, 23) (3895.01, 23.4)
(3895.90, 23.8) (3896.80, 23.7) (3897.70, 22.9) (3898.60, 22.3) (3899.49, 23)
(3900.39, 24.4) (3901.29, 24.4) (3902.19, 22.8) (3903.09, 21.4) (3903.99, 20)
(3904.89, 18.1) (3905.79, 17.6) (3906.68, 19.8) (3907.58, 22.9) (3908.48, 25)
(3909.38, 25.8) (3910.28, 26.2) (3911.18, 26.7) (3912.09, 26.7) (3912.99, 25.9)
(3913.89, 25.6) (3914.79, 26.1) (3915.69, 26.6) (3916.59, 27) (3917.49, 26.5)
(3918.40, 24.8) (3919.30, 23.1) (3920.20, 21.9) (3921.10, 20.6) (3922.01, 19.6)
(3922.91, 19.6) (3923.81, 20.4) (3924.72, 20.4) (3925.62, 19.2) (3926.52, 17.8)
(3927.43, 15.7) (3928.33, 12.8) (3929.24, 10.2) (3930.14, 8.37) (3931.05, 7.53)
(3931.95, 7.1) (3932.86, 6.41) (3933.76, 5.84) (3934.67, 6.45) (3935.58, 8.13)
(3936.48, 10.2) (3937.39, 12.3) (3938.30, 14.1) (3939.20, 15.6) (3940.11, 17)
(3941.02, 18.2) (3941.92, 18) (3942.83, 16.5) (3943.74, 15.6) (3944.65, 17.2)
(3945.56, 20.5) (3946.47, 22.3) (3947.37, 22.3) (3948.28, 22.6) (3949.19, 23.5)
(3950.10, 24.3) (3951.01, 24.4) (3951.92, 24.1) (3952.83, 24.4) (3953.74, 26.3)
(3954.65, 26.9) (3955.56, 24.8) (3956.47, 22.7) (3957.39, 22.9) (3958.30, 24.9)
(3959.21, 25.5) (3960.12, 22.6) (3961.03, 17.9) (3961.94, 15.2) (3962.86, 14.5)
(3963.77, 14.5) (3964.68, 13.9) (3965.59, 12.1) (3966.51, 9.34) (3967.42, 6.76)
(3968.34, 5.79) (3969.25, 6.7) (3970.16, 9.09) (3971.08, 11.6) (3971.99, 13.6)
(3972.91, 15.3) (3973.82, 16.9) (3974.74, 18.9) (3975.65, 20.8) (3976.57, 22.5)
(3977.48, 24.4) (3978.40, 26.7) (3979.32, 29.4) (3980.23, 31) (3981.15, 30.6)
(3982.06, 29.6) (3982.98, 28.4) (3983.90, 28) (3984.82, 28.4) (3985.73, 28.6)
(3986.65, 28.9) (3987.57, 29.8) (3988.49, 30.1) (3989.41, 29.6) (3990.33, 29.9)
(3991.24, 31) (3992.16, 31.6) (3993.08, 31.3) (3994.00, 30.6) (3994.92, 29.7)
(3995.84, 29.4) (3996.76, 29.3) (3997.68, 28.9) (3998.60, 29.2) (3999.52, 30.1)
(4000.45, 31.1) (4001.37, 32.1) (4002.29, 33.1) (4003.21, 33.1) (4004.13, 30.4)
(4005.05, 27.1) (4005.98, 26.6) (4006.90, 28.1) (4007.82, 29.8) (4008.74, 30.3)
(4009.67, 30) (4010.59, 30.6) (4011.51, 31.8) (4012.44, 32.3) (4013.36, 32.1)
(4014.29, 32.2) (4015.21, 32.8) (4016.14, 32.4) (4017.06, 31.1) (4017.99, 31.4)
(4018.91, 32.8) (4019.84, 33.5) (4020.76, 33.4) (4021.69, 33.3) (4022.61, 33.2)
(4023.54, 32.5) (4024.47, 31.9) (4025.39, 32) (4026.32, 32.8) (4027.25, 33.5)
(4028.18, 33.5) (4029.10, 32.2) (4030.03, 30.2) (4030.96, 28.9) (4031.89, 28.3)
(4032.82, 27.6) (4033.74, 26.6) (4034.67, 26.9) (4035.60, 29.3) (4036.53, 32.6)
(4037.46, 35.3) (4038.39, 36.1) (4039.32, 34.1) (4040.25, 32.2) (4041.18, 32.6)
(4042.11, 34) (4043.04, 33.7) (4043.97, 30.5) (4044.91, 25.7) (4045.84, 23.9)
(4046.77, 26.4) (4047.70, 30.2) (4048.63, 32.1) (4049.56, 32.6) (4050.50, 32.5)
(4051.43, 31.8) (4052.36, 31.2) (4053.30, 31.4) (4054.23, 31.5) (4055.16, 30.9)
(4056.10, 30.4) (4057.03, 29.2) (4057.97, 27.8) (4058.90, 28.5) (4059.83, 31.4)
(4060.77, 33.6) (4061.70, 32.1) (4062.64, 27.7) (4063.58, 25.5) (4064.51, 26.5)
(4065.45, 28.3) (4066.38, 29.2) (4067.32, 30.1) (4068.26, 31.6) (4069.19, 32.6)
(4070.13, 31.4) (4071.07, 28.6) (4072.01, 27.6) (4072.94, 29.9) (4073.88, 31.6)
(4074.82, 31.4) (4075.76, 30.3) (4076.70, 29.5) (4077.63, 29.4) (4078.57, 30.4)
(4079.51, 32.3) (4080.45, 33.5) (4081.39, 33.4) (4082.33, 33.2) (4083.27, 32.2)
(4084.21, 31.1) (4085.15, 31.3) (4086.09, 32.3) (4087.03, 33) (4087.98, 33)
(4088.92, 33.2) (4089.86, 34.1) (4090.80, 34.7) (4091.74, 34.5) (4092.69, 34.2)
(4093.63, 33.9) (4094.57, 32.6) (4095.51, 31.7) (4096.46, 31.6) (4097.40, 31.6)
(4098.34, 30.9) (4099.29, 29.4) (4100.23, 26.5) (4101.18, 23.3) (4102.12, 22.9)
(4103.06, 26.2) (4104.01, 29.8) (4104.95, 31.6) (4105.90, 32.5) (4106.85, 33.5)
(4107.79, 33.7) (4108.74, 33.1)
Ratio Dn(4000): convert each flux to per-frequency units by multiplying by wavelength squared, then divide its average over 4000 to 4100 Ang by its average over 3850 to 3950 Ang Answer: 1.7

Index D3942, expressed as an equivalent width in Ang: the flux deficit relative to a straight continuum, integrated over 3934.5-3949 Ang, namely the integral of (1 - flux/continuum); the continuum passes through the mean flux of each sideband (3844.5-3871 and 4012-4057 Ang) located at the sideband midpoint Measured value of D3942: 5.2 Ang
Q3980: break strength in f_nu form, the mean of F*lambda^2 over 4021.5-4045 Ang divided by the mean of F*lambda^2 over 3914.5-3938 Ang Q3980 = 2.06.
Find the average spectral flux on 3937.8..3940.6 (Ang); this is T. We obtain 15.5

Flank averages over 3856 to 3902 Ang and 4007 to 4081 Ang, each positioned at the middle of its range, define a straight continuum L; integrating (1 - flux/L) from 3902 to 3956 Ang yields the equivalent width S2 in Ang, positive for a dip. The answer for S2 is 9.0 Ang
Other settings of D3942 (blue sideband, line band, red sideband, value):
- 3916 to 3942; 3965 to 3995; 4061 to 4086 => -2.3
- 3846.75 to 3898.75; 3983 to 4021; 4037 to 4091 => -4.2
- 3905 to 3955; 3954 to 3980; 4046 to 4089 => 5.1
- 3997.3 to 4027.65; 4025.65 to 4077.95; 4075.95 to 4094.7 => 2.5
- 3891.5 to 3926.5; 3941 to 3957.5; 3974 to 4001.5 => 2.4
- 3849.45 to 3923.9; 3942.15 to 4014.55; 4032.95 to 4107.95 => 5.0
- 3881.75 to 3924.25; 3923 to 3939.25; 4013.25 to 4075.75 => 8.0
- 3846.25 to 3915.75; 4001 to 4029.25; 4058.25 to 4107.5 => -4.3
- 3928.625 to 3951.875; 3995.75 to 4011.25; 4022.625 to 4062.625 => -3.2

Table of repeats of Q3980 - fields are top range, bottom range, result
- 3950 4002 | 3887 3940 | 1.25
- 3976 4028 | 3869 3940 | 1.64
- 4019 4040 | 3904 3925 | 1.44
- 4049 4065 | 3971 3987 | 1.29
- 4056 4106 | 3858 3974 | 1.74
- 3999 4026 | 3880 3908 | 1.59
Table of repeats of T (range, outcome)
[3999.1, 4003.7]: 31.9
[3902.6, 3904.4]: 20.7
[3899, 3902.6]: 23.7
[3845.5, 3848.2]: 22.7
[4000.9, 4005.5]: 31.2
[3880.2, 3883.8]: 19.5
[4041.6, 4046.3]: 29.6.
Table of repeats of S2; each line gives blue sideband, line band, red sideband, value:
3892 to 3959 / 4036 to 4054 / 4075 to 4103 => -2.0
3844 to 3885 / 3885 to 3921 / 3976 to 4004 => 0.4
